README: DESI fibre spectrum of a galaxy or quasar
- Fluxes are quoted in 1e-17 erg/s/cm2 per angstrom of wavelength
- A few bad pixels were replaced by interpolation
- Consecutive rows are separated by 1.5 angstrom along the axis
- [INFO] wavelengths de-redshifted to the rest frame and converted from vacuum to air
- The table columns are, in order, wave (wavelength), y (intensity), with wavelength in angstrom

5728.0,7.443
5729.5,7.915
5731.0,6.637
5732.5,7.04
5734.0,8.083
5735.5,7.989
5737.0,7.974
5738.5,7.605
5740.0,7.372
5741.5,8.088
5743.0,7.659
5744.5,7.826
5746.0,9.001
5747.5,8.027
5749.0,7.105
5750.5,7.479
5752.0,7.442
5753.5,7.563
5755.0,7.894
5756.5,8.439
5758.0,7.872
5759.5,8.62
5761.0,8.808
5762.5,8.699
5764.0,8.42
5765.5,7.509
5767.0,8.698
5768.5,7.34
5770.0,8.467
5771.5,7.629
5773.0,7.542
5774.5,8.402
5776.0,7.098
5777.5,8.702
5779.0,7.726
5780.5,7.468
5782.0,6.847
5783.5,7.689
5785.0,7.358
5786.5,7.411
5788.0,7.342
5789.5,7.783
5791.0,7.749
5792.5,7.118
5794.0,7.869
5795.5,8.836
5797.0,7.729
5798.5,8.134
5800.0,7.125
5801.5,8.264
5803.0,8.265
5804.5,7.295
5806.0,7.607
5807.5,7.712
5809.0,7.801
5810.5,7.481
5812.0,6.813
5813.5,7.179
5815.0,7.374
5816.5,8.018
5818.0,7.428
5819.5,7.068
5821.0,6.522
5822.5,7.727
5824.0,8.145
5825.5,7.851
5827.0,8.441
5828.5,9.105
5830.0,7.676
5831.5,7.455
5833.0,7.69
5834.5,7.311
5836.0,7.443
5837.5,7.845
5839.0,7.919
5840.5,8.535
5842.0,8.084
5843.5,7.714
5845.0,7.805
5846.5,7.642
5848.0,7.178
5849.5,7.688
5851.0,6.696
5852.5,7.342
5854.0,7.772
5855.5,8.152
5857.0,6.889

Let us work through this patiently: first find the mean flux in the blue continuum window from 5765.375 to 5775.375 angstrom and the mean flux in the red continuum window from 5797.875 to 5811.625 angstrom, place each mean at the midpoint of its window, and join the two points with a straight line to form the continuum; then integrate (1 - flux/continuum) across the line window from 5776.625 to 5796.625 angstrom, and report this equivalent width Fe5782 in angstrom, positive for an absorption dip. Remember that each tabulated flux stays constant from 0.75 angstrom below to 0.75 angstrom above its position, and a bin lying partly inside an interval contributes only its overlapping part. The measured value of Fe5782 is 0.4 angstrom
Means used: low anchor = 7.96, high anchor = 7.71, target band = 7.68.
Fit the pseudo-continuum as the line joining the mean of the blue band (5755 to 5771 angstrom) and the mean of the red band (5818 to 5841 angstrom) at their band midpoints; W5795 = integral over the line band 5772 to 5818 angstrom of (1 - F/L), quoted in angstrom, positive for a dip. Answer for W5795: 2.1 angstrom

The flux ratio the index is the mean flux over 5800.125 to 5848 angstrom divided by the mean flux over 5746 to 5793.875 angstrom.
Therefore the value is 1.0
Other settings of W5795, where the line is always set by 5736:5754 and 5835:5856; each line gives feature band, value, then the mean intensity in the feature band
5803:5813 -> 0.3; 7.51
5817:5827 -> 0.2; 7.54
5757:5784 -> -0.8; 7.98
